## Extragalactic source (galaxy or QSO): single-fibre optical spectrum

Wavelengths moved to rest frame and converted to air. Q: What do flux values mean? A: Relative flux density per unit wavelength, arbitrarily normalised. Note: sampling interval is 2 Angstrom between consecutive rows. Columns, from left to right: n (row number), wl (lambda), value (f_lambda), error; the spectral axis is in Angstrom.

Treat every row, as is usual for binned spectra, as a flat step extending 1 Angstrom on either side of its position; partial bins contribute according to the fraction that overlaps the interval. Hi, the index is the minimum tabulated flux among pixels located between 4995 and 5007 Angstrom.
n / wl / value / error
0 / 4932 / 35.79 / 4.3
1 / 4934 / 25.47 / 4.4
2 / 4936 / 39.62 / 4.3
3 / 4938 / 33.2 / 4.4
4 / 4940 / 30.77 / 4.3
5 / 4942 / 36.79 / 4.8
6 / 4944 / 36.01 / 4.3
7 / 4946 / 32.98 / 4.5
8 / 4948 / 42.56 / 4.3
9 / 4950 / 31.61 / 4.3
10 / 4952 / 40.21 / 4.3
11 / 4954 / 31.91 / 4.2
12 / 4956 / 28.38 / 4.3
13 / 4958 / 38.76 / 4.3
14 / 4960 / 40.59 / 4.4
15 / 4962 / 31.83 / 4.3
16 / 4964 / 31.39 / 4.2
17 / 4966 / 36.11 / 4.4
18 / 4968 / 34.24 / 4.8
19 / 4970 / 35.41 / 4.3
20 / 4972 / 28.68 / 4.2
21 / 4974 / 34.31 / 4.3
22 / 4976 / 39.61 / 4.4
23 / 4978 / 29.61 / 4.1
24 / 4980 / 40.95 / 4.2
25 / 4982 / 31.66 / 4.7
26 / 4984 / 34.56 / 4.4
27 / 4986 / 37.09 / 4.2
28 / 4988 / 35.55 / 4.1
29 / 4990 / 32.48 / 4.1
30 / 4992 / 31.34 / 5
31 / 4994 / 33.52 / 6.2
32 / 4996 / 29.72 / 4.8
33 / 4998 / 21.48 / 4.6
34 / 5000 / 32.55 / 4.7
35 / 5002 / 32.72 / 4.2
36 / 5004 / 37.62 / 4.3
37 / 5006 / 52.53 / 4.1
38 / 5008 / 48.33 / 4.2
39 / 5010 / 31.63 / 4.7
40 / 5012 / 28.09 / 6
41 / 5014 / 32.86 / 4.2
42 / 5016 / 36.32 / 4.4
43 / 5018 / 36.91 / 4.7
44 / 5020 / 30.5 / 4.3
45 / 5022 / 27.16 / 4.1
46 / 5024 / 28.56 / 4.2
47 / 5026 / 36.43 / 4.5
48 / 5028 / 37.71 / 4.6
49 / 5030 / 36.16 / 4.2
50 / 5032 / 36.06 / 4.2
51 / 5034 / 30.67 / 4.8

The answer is 21.48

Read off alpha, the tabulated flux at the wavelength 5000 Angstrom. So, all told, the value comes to 32.55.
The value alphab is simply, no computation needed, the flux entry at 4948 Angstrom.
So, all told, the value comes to 42.56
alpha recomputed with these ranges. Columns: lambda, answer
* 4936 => 39.62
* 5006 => 52.53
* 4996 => 29.72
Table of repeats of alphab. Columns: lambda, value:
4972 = 28.68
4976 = 39.61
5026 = 36.43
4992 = 31.34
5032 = 36.06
